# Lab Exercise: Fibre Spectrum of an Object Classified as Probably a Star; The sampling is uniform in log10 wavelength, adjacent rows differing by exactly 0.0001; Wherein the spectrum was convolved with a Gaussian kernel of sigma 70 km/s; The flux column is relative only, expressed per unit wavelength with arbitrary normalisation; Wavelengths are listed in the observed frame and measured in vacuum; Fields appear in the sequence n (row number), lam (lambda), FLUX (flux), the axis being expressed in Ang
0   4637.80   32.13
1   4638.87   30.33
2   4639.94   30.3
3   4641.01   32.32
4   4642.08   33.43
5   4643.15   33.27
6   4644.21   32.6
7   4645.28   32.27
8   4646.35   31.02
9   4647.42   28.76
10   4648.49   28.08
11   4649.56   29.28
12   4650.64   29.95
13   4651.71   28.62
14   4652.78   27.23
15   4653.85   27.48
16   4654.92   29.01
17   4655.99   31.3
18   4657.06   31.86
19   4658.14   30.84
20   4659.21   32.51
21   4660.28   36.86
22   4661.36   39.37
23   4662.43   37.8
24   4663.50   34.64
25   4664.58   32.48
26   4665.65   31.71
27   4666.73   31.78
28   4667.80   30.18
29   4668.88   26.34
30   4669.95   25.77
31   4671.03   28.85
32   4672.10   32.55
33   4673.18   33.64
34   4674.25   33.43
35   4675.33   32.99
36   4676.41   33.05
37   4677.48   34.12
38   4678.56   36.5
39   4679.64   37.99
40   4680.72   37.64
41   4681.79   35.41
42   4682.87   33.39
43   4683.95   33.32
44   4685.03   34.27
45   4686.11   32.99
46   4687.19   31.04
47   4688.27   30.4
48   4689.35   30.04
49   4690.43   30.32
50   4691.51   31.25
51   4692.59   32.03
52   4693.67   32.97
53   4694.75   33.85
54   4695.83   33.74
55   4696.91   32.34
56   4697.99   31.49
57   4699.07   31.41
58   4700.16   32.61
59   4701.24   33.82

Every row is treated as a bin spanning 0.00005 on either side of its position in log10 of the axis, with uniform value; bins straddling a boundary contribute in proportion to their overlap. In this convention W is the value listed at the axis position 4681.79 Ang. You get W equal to 35.41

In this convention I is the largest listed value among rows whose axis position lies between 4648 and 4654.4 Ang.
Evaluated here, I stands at 29.95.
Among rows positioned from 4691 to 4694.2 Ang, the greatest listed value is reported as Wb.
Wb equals 32.97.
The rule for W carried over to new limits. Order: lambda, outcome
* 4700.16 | 32.61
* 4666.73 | 31.78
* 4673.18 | 33.64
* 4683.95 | 33.32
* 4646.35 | 31.02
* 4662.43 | 37.8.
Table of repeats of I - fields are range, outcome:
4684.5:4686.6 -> 34.27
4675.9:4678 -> 34.12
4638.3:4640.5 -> 30.33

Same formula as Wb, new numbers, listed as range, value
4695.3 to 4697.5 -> 33.74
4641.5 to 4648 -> 33.43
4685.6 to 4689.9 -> 32.99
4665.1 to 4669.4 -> 31.78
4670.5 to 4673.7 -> 33.64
